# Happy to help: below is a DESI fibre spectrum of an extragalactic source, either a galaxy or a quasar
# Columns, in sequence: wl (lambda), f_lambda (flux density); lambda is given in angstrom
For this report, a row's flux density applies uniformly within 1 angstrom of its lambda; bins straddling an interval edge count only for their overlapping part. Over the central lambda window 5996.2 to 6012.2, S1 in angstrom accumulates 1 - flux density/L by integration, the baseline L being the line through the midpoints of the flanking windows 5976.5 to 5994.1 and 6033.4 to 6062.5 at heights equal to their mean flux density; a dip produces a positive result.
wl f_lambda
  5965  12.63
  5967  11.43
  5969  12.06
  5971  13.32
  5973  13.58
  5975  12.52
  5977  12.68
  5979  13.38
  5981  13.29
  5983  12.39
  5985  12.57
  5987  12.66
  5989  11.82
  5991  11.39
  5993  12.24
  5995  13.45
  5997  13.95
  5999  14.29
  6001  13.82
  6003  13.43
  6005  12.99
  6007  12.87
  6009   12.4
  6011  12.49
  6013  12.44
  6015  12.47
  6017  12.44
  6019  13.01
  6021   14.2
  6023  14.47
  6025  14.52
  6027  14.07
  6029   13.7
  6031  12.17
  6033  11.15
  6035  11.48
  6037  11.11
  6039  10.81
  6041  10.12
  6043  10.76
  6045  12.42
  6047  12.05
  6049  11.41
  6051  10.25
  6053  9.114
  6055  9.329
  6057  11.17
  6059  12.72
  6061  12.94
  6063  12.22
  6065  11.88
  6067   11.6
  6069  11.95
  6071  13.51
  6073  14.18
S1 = -1.6 angstrom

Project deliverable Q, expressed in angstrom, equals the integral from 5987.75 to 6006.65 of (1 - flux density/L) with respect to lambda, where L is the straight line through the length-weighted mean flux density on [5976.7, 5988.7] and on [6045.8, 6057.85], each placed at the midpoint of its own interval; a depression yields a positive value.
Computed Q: -1.1 angstrom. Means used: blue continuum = 12.8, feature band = 13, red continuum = 10.6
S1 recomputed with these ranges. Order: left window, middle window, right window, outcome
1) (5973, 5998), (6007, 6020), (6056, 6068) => -0.1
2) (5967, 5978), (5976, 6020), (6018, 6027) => 1.8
